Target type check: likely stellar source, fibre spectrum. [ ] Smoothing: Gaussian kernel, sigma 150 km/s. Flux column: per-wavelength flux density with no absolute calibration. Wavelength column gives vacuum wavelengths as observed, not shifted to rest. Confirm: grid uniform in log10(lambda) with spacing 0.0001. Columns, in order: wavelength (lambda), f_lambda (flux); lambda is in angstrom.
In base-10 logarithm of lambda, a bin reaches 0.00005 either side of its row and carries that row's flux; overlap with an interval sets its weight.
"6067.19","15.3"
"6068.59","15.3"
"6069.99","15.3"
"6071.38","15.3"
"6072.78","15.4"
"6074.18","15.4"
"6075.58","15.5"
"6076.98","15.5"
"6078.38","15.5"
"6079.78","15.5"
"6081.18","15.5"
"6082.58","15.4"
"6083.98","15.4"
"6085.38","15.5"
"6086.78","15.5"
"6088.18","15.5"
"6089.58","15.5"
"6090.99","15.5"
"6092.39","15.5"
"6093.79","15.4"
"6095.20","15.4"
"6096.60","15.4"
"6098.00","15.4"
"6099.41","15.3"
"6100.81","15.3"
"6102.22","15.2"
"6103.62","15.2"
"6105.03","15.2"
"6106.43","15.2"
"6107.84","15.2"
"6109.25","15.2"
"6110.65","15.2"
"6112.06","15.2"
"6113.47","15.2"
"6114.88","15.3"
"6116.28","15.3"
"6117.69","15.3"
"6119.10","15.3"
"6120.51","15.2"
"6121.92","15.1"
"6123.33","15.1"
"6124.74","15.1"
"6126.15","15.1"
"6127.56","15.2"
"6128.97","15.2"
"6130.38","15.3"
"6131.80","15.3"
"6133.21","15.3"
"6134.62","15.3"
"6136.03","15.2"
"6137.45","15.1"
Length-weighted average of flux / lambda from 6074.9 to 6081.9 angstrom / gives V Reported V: 15.5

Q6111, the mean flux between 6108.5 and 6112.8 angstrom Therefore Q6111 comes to 15.2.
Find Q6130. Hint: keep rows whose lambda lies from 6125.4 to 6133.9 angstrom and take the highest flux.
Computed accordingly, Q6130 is 15.3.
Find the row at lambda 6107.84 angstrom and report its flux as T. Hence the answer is 15.2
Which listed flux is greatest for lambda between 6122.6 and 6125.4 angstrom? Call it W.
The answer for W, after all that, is 15.1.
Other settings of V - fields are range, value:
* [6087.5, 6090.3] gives 15.5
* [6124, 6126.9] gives 15.1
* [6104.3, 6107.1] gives 15.2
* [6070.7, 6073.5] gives 15.3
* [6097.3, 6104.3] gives 15.3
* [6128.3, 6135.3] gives 15.3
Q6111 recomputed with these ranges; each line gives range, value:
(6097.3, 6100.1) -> 15.3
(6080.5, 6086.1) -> 15.5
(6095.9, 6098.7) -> 15.4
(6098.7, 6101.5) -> 15.3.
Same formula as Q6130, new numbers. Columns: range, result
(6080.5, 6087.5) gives 15.5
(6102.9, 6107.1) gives 15.2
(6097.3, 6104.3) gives 15.4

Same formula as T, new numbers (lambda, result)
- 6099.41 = 15.3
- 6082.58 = 15.4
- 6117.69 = 15.3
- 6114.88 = 15.3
